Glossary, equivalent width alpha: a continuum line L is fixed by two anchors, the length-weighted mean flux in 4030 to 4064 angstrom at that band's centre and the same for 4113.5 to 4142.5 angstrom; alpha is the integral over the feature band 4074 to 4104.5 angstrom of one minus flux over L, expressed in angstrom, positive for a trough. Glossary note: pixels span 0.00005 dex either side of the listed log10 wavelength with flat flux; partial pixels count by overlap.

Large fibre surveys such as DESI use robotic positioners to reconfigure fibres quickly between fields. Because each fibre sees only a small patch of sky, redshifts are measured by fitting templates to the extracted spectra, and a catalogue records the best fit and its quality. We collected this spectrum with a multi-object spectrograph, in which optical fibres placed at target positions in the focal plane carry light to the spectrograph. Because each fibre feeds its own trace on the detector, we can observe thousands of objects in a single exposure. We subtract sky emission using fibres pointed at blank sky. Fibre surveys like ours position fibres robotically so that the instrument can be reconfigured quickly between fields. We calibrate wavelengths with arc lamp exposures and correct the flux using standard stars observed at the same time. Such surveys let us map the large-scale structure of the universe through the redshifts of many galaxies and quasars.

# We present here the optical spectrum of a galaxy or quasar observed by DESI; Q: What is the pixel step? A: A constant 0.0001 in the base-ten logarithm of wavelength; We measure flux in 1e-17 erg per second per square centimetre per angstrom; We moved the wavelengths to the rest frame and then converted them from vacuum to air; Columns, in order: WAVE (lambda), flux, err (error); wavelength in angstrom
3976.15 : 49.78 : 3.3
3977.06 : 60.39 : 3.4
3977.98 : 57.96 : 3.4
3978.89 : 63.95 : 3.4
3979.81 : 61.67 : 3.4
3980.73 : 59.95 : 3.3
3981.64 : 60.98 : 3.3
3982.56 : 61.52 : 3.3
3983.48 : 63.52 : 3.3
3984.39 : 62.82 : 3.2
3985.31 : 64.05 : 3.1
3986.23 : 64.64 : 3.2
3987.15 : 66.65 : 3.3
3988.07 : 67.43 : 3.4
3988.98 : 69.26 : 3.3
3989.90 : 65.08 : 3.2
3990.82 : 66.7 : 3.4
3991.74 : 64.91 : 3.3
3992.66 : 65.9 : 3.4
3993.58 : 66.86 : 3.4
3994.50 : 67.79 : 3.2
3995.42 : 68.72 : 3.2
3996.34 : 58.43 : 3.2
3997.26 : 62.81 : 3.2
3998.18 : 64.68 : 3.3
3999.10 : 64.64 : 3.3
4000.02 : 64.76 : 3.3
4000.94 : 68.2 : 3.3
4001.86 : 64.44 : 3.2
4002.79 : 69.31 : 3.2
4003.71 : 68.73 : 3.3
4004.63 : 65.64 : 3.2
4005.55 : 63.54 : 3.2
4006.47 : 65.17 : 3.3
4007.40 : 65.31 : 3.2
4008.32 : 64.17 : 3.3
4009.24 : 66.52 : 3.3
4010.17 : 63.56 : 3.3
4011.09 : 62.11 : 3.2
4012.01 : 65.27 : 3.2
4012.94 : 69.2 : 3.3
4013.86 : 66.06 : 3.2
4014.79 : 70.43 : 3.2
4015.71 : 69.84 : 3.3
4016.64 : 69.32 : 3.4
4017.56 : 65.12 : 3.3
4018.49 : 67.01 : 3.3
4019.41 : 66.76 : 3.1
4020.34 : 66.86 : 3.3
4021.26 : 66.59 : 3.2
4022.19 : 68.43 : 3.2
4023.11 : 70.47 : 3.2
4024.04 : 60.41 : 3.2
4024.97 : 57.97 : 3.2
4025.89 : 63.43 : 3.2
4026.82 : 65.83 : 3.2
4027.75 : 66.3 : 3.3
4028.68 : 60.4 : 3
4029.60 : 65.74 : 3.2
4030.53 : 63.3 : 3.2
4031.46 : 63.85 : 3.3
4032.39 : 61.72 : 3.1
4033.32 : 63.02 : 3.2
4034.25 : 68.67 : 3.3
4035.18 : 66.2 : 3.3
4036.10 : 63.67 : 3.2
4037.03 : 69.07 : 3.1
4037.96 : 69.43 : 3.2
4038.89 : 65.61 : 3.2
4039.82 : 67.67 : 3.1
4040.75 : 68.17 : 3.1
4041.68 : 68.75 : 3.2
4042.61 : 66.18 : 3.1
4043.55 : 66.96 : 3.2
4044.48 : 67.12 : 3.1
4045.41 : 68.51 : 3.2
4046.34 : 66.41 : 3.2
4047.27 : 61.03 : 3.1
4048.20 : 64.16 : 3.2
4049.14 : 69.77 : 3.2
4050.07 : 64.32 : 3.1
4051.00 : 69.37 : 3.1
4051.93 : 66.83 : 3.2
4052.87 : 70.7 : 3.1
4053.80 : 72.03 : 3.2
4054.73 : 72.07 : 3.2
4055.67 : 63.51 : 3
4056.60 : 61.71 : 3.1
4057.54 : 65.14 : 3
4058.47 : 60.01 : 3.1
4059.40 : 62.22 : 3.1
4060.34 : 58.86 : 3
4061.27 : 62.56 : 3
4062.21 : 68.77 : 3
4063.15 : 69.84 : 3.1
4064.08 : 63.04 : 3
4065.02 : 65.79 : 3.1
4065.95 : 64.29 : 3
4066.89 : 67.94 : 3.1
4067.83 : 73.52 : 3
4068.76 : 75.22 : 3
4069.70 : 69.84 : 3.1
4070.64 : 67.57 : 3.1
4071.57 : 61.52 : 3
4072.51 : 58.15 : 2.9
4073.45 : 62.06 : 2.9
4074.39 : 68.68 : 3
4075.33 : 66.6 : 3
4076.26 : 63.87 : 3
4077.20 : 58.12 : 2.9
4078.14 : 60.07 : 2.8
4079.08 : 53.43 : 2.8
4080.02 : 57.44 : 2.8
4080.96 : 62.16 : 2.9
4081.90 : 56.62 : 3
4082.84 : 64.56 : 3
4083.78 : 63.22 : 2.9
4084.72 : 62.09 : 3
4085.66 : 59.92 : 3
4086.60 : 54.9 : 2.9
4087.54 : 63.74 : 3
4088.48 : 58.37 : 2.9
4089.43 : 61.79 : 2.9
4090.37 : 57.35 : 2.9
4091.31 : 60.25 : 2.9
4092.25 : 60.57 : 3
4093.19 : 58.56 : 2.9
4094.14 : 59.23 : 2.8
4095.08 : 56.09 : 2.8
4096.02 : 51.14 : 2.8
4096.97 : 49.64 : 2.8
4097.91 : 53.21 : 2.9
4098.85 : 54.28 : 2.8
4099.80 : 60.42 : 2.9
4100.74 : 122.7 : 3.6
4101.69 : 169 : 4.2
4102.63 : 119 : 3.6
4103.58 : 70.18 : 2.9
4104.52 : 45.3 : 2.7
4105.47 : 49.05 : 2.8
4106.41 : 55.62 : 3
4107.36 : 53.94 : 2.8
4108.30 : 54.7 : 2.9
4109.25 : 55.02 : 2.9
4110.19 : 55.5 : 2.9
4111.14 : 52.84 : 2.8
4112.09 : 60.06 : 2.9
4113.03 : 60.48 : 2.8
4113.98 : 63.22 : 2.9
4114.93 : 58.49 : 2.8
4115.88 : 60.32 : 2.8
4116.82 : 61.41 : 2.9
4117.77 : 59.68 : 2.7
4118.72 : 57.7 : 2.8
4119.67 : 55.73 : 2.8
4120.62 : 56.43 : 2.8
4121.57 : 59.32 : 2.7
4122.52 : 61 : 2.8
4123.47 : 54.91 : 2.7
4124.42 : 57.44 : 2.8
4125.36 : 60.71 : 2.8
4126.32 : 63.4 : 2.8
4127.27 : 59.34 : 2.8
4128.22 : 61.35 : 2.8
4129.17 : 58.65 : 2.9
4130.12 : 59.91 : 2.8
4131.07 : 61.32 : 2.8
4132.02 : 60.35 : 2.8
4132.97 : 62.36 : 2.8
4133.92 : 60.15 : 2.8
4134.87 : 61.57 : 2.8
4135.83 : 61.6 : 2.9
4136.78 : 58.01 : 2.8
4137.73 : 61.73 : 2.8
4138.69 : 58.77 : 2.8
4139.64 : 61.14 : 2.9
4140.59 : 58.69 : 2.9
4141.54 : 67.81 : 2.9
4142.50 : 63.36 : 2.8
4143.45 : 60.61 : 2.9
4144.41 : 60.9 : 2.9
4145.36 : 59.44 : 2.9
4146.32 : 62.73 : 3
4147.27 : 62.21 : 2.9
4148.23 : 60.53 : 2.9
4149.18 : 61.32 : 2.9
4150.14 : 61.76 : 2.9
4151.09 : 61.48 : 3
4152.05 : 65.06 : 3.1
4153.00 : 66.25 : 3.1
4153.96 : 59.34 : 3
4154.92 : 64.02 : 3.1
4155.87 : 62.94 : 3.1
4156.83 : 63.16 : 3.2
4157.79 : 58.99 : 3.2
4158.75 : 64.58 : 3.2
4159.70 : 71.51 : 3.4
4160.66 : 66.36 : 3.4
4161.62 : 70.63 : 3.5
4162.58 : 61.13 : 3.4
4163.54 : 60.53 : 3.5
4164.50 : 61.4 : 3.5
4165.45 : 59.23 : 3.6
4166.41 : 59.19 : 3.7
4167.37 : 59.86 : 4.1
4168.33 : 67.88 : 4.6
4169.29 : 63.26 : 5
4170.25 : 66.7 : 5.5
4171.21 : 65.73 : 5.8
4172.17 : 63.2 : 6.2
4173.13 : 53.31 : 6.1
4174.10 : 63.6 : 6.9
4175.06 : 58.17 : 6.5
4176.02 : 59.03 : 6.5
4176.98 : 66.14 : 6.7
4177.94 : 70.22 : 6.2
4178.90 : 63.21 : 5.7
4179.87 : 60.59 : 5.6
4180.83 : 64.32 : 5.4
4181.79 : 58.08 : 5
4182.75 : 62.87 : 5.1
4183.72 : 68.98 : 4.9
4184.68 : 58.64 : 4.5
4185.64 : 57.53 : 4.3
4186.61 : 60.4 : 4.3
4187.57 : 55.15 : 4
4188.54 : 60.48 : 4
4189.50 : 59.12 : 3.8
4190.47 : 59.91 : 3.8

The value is -1.8 angstrom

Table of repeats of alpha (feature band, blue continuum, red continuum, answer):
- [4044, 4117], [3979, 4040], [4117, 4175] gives -1.4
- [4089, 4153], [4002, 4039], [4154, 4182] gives 1.4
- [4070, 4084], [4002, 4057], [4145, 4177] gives 0.7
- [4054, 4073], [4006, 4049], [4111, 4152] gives -0.5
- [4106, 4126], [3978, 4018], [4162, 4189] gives 1.6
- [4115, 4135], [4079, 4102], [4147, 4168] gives 1.3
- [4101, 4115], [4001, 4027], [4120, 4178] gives -1.4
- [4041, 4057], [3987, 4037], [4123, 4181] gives -0.6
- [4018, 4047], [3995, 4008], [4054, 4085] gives -0.5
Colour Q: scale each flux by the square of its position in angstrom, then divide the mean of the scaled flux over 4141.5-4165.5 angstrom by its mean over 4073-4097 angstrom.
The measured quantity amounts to 1.09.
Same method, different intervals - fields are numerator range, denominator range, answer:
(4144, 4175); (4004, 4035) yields 1.03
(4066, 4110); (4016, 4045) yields 1.01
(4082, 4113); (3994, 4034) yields 1.03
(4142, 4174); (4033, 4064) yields 1.00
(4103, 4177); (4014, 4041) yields 0.97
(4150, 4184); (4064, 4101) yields 1.05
